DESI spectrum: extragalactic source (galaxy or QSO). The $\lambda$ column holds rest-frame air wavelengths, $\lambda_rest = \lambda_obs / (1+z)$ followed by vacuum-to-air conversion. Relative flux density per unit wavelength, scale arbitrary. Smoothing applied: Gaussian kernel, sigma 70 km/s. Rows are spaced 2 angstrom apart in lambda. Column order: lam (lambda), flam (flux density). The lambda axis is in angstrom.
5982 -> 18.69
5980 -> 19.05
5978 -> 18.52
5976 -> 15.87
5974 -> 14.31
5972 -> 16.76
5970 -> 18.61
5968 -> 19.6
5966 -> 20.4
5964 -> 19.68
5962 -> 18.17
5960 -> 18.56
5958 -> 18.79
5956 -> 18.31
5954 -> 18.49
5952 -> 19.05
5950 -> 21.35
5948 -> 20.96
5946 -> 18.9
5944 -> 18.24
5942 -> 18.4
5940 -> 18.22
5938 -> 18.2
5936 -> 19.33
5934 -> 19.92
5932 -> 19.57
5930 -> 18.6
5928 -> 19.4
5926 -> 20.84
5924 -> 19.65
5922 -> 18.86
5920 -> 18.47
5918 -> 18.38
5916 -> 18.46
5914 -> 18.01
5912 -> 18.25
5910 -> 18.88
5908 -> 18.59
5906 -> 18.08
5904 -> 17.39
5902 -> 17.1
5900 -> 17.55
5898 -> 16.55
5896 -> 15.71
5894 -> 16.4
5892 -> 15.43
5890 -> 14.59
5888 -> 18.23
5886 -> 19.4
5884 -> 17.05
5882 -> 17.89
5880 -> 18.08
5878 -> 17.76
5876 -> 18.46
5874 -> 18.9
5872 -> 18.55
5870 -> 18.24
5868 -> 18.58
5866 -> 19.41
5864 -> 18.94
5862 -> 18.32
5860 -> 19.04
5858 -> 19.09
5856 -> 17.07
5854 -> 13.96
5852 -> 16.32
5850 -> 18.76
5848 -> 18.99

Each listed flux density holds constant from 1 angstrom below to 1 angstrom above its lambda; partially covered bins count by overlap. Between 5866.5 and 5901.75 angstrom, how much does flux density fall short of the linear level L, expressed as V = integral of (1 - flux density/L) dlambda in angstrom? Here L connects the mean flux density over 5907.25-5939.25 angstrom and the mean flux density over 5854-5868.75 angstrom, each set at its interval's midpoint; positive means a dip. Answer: 2.0 angstrom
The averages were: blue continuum 18.3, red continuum 19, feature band 17.5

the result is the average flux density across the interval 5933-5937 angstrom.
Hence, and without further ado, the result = 19.6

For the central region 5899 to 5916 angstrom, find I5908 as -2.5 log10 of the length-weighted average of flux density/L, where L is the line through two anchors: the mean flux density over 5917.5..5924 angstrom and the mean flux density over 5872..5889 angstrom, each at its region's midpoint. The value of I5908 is 0.03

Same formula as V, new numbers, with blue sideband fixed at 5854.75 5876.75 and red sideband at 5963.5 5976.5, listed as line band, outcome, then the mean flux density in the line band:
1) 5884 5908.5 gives 1.7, 17.1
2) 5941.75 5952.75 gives -0.9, 19.6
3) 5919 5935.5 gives -1.1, 19.4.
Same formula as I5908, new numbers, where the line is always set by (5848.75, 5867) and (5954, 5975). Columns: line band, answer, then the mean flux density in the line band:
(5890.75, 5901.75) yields 0.108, 16.3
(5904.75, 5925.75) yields -0.030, 18.6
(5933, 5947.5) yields -0.035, 18.8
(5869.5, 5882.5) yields -0.019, 18.3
